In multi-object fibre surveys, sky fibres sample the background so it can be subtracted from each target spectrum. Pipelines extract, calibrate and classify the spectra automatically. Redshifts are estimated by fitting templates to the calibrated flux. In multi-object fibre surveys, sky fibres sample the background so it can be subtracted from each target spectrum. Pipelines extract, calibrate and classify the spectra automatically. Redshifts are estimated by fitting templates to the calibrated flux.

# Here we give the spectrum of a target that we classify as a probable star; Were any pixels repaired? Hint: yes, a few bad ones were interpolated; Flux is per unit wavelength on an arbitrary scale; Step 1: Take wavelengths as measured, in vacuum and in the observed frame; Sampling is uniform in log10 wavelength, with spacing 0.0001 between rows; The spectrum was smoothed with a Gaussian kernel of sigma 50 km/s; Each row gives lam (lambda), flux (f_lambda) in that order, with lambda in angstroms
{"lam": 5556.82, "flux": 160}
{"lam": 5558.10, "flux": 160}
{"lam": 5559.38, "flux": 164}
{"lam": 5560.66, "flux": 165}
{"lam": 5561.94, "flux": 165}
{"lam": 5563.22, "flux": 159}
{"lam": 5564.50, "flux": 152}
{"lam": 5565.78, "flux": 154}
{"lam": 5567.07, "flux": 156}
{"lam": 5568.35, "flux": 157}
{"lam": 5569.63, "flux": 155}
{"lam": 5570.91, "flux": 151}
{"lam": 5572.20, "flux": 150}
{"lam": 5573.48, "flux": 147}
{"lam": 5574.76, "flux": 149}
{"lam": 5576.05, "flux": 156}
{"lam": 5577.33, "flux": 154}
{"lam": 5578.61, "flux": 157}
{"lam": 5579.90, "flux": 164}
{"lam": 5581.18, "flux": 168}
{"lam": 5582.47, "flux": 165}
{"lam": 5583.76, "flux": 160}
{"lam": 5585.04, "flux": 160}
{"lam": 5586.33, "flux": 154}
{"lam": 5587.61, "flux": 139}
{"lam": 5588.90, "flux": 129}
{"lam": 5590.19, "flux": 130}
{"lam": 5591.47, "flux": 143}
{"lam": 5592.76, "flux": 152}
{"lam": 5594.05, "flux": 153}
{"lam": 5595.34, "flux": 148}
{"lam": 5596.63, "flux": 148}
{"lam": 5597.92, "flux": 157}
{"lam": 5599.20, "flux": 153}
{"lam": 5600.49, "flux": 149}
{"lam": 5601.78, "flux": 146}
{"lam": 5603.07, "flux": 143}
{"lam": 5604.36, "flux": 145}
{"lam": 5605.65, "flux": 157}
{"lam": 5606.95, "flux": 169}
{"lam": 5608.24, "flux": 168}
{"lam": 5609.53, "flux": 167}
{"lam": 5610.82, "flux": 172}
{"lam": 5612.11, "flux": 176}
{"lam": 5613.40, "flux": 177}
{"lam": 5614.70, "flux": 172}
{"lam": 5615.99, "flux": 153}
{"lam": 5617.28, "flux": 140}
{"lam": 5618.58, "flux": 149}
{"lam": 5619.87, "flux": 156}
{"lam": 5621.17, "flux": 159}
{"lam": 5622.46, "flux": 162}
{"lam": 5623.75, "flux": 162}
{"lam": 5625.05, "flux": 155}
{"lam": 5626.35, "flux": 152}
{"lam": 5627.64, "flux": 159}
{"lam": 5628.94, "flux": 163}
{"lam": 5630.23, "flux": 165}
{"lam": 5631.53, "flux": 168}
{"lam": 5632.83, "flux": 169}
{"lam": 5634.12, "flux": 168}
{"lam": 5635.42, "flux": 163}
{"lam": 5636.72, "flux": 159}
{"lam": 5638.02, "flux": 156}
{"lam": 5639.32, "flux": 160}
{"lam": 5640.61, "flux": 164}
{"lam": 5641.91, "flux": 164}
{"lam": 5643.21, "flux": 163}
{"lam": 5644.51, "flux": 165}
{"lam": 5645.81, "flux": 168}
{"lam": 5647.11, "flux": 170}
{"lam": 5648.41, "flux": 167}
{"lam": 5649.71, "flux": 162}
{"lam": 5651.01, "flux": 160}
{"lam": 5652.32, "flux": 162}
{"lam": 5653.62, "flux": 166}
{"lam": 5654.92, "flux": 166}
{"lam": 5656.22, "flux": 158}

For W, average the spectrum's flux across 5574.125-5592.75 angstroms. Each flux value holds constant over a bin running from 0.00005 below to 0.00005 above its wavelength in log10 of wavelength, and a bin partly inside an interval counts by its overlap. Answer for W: 152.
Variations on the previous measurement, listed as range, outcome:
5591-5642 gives 159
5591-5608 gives 151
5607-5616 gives 171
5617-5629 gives 156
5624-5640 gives 161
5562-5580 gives 154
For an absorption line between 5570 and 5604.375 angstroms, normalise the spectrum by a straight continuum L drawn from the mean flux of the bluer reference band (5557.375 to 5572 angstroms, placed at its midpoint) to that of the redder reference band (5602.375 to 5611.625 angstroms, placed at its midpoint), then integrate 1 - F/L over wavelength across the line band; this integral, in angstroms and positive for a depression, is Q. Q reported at 1.8 angstroms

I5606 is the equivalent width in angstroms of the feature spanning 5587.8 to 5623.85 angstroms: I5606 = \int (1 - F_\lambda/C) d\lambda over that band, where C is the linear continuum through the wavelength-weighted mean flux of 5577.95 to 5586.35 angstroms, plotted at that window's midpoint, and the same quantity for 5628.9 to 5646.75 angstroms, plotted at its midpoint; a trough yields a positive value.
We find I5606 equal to 1.8 angstroms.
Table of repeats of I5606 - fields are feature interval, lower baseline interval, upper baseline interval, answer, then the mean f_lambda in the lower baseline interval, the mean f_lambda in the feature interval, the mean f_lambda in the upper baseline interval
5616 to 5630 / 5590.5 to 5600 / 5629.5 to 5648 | 0.30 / 150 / 156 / 165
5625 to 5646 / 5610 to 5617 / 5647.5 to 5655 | 0.41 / 168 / 163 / 164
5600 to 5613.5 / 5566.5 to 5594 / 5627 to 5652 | -0.25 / 152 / 160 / 164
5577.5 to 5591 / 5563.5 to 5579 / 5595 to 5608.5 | 0.04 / 153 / 153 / 153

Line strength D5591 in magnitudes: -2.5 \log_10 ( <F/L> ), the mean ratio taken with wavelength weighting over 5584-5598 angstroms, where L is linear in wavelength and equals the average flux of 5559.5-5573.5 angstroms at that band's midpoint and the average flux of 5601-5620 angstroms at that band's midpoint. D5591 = 0.08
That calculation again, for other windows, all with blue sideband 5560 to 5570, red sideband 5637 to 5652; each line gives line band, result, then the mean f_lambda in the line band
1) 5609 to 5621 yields -0.006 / 162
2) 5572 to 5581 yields 0.027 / 155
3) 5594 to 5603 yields 0.072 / 150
